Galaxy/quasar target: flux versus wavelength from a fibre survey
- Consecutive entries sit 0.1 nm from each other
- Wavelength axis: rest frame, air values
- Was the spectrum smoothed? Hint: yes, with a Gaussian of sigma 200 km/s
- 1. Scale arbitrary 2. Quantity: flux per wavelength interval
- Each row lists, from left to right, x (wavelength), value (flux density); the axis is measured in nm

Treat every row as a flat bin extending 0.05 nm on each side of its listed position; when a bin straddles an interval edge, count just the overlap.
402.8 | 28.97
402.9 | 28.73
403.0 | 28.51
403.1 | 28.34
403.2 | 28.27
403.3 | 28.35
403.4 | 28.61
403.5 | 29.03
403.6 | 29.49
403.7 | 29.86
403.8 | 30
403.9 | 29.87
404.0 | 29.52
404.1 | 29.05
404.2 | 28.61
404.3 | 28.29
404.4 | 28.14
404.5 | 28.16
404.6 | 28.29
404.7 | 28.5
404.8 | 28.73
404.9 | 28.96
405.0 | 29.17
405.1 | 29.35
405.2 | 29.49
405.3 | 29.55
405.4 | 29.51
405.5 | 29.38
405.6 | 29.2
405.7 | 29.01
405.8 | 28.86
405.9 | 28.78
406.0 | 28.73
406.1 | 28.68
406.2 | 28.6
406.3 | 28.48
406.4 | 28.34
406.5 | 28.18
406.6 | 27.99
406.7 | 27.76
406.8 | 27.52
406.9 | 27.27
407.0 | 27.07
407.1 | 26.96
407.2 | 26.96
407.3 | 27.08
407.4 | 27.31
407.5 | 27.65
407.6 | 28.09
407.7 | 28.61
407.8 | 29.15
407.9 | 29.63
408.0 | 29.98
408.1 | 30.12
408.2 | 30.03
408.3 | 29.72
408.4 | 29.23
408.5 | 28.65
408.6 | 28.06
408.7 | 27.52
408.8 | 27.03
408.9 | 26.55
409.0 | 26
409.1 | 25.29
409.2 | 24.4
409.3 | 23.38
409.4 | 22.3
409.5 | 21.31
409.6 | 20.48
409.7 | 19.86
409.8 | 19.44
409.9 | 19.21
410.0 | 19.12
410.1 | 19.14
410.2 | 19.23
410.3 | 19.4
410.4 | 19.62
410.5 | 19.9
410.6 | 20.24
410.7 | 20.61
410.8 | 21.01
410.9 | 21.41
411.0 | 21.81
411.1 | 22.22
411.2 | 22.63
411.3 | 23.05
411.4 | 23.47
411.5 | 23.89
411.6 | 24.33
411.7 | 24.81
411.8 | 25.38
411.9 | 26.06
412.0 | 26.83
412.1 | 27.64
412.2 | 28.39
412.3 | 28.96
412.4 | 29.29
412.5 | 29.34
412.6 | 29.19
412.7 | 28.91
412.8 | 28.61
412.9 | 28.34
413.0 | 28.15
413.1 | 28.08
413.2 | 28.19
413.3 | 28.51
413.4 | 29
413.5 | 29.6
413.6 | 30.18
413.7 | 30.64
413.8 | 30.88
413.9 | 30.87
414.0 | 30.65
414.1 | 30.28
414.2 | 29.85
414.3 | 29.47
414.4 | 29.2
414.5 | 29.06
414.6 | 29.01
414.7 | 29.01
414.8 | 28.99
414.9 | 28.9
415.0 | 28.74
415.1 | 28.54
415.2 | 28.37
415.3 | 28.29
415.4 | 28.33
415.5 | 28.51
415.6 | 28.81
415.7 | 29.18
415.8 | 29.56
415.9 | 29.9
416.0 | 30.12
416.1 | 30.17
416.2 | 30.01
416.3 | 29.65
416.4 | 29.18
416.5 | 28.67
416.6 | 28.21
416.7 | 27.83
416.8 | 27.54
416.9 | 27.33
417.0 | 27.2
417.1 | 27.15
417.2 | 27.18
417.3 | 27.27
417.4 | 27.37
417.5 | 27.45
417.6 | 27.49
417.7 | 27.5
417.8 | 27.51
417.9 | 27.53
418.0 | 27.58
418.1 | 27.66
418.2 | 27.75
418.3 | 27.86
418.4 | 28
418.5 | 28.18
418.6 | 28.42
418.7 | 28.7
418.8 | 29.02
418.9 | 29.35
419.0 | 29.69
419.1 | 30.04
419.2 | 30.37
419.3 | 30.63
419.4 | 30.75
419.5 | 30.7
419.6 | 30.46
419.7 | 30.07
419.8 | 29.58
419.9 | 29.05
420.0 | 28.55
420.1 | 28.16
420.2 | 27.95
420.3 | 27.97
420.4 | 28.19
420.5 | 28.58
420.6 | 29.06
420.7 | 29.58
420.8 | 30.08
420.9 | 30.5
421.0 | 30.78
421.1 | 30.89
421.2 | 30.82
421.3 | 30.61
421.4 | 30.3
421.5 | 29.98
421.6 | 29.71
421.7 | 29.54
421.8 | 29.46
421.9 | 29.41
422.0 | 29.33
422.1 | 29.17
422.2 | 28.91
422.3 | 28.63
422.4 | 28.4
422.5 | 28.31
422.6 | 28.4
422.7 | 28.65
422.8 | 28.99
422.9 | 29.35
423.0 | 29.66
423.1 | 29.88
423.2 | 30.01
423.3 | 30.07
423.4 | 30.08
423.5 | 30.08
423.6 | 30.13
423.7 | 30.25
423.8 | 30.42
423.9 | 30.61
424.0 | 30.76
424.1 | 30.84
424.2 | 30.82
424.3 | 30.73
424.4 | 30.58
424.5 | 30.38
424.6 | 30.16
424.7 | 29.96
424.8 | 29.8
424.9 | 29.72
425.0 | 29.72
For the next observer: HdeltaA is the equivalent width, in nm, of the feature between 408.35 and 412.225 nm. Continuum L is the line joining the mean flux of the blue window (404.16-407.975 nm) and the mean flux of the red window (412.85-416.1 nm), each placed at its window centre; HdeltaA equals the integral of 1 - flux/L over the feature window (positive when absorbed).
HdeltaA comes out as 0.748 nm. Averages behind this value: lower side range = 28.4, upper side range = 29.2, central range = 23.3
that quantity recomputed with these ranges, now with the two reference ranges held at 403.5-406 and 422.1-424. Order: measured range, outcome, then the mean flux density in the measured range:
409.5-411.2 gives 0.520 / 20.3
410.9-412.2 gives 0.216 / 24.4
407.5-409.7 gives 0.179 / 26.8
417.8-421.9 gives 0.022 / 29.3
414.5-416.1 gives 0.018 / 29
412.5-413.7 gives 0.015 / 28.9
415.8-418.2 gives 0.098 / 28.2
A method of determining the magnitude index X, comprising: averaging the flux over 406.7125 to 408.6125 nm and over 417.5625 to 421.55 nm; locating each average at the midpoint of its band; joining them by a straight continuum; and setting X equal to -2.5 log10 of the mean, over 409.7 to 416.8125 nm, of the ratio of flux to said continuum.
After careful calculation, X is 0.08 mag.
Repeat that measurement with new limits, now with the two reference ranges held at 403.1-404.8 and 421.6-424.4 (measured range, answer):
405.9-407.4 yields 0.04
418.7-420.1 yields -0.01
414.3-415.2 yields 0.01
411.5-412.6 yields 0.08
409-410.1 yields 0.32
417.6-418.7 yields 0.06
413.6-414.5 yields -0.03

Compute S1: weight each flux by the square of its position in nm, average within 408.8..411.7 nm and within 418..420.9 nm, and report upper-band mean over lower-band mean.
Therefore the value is 1.39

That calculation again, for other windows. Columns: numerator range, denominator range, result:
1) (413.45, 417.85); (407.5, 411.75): 1.23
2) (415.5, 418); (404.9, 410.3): 1.11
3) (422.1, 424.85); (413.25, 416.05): 1.06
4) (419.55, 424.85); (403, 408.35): 1.12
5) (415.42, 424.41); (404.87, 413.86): 1.16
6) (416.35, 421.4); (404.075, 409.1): 1.08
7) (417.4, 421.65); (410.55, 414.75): 1.11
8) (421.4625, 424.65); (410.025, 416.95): 1.15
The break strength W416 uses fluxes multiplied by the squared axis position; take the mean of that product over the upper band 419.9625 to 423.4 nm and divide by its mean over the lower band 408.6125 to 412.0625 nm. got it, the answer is 1.4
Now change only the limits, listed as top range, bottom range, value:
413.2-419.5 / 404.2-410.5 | 1.13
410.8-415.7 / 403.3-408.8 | 1.00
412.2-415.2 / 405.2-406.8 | 1.06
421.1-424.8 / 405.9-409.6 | 1.17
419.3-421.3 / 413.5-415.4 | 1.03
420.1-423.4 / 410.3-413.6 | 1.21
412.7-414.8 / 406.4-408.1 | 1.08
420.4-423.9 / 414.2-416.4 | 1.05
